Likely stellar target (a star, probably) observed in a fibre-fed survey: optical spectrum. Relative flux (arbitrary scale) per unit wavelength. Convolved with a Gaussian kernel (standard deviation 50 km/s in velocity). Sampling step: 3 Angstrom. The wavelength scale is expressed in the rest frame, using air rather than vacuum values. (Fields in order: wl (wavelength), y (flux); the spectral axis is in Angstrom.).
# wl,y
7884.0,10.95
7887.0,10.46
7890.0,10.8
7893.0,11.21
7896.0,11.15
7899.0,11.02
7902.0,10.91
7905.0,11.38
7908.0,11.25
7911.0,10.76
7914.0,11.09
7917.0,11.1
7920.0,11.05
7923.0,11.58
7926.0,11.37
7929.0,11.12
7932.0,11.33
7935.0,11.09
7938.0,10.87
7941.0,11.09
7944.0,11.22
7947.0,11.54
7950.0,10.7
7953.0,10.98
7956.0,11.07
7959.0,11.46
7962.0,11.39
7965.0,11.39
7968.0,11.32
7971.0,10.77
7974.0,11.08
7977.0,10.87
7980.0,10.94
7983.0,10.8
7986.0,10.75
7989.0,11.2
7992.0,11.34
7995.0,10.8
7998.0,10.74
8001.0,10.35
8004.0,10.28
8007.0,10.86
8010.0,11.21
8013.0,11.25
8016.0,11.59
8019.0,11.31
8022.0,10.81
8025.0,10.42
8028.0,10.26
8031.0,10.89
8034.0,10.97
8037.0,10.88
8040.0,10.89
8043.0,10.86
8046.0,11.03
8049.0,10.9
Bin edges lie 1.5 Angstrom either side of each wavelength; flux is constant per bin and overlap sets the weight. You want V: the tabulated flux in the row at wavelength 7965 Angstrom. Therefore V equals 11.39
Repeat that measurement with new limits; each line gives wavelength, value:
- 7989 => 11.2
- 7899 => 11.02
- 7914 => 11.09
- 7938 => 10.87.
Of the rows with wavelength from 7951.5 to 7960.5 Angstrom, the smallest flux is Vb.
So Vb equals 10.98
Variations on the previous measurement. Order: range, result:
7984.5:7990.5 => 10.75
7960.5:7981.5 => 10.77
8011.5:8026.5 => 10.42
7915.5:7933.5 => 11.05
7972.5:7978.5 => 10.87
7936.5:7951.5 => 10.7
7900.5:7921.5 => 10.76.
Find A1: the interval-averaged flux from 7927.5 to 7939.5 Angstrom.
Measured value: 11.1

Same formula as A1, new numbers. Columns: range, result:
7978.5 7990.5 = 10.9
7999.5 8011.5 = 10.7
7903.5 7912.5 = 11.1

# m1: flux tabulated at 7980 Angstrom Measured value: 10.94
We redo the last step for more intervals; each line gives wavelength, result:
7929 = 11.12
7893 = 11.21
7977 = 10.87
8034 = 10.97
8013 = 11.25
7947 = 11.54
